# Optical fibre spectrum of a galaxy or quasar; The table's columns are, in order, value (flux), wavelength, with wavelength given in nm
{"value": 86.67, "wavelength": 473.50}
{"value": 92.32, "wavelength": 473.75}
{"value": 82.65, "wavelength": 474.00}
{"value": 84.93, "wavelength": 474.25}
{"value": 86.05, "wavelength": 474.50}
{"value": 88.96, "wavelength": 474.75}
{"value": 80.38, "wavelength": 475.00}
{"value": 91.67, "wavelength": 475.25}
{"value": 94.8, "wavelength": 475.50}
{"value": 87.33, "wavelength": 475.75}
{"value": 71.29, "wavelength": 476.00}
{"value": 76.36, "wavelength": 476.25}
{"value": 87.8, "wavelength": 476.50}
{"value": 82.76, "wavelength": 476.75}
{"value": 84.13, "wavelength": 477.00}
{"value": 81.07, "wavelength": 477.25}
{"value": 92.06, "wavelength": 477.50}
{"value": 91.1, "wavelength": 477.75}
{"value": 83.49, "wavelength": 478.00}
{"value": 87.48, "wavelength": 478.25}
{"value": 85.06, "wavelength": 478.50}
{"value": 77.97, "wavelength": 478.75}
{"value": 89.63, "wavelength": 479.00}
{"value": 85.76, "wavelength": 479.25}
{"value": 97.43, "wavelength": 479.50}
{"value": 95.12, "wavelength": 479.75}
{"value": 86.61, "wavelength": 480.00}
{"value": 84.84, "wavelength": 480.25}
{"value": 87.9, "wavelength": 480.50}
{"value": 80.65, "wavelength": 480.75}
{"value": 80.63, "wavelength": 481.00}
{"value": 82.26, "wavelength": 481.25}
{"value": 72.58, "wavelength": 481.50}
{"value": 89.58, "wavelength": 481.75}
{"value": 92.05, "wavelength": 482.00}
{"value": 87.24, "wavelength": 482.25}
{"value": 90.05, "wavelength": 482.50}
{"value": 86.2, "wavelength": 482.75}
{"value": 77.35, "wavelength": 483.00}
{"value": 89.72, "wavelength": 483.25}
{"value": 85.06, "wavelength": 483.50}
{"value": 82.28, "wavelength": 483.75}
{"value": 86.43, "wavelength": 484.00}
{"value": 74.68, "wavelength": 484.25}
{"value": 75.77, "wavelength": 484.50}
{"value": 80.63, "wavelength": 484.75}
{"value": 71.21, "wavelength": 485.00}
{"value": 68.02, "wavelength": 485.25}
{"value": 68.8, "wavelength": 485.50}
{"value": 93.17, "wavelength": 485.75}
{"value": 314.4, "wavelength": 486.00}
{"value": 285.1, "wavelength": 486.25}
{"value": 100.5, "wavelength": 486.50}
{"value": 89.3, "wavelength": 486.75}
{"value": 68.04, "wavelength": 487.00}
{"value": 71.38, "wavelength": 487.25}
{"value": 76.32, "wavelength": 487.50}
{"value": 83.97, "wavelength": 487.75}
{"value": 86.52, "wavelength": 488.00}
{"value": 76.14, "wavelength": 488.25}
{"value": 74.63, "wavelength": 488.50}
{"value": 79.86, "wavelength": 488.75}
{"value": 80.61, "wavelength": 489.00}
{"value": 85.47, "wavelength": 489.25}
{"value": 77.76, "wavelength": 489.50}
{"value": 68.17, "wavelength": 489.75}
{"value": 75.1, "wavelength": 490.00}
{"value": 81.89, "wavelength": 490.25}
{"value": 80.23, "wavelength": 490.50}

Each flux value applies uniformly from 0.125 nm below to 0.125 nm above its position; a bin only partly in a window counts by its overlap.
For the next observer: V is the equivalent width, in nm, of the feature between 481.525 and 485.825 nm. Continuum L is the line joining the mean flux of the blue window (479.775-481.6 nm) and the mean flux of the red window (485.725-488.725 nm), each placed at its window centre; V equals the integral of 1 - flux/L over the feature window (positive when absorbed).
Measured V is 0.71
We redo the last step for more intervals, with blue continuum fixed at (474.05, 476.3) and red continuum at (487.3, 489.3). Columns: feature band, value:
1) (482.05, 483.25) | -0.06 nm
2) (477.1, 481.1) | -0.16 nm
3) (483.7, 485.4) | 0.10 nm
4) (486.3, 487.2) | -0.23 nm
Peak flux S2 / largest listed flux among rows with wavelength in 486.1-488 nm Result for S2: 285.1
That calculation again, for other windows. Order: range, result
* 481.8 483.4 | 92.05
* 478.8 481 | 97.43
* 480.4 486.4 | 314.4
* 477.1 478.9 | 92.06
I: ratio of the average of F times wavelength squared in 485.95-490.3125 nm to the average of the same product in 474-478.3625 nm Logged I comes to 1.24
